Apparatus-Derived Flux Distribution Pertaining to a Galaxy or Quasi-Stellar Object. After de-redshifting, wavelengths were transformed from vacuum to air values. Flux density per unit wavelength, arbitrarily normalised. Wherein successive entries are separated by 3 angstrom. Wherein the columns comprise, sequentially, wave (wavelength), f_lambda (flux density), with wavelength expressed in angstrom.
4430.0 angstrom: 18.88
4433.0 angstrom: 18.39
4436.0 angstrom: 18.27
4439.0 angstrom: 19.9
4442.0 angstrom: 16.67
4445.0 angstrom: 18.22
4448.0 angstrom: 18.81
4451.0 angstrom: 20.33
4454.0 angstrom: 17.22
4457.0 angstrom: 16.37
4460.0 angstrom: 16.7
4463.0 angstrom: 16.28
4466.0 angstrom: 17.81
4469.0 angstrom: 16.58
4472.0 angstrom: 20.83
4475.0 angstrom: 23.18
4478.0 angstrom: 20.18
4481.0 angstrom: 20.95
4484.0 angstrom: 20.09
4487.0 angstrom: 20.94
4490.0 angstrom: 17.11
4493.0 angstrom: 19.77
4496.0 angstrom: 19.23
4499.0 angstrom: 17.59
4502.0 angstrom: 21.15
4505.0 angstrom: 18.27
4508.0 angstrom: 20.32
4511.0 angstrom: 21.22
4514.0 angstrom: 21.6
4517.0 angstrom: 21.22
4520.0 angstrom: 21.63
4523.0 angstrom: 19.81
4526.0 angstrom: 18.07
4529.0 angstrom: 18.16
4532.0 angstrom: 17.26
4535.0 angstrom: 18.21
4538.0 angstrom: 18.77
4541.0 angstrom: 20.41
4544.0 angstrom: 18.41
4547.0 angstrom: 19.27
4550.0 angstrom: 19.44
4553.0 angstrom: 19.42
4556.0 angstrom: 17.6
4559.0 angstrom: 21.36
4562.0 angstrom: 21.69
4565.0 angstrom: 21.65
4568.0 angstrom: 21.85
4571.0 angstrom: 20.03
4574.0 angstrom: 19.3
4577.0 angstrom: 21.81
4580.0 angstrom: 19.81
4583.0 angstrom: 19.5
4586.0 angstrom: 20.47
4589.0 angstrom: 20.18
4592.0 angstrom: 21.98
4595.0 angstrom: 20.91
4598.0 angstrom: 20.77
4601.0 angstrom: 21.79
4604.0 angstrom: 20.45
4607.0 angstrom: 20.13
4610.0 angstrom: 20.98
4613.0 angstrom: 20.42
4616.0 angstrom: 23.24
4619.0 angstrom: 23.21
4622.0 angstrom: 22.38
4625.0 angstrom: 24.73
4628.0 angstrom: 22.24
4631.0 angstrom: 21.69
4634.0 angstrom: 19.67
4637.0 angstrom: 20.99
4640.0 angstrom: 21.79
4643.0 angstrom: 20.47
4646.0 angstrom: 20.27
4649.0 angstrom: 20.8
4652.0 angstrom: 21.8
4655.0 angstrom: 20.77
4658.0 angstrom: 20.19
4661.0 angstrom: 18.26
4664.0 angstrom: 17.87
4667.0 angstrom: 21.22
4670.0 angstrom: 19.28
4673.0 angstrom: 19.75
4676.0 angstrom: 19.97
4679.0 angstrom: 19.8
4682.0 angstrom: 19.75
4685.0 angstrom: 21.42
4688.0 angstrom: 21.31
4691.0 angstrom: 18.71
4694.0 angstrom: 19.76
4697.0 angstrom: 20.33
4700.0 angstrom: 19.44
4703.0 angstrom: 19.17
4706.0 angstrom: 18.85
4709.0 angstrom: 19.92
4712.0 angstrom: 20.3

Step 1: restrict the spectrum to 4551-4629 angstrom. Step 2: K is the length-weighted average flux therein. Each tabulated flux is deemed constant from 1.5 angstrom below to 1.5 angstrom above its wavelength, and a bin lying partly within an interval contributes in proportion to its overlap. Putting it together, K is 21.1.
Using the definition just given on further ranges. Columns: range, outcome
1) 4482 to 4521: 20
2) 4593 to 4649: 21.4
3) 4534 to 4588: 20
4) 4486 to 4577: 19.7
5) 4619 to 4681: 20.8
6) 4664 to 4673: 19.8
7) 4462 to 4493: 19.5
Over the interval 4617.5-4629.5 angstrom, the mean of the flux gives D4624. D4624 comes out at 23.1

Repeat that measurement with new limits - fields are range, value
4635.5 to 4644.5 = 21.1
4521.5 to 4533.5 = 18.3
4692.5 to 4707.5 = 19.5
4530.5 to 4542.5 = 18.7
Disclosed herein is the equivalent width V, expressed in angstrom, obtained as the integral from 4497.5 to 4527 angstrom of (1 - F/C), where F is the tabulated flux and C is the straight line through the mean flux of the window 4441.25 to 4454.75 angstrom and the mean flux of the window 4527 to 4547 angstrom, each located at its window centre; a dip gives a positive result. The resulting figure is -2.5 angstrom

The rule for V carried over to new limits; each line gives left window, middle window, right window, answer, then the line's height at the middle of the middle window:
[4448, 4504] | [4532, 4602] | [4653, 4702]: -2.6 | 19.4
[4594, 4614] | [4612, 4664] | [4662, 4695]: -2.2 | 20.4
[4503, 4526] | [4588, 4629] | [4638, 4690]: -2.7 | 20.3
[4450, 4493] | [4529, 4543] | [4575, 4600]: 0.9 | 19.9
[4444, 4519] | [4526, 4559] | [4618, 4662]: 2.1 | 20.1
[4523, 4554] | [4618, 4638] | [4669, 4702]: -2.7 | 19.5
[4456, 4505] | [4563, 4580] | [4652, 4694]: -1.2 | 19.5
